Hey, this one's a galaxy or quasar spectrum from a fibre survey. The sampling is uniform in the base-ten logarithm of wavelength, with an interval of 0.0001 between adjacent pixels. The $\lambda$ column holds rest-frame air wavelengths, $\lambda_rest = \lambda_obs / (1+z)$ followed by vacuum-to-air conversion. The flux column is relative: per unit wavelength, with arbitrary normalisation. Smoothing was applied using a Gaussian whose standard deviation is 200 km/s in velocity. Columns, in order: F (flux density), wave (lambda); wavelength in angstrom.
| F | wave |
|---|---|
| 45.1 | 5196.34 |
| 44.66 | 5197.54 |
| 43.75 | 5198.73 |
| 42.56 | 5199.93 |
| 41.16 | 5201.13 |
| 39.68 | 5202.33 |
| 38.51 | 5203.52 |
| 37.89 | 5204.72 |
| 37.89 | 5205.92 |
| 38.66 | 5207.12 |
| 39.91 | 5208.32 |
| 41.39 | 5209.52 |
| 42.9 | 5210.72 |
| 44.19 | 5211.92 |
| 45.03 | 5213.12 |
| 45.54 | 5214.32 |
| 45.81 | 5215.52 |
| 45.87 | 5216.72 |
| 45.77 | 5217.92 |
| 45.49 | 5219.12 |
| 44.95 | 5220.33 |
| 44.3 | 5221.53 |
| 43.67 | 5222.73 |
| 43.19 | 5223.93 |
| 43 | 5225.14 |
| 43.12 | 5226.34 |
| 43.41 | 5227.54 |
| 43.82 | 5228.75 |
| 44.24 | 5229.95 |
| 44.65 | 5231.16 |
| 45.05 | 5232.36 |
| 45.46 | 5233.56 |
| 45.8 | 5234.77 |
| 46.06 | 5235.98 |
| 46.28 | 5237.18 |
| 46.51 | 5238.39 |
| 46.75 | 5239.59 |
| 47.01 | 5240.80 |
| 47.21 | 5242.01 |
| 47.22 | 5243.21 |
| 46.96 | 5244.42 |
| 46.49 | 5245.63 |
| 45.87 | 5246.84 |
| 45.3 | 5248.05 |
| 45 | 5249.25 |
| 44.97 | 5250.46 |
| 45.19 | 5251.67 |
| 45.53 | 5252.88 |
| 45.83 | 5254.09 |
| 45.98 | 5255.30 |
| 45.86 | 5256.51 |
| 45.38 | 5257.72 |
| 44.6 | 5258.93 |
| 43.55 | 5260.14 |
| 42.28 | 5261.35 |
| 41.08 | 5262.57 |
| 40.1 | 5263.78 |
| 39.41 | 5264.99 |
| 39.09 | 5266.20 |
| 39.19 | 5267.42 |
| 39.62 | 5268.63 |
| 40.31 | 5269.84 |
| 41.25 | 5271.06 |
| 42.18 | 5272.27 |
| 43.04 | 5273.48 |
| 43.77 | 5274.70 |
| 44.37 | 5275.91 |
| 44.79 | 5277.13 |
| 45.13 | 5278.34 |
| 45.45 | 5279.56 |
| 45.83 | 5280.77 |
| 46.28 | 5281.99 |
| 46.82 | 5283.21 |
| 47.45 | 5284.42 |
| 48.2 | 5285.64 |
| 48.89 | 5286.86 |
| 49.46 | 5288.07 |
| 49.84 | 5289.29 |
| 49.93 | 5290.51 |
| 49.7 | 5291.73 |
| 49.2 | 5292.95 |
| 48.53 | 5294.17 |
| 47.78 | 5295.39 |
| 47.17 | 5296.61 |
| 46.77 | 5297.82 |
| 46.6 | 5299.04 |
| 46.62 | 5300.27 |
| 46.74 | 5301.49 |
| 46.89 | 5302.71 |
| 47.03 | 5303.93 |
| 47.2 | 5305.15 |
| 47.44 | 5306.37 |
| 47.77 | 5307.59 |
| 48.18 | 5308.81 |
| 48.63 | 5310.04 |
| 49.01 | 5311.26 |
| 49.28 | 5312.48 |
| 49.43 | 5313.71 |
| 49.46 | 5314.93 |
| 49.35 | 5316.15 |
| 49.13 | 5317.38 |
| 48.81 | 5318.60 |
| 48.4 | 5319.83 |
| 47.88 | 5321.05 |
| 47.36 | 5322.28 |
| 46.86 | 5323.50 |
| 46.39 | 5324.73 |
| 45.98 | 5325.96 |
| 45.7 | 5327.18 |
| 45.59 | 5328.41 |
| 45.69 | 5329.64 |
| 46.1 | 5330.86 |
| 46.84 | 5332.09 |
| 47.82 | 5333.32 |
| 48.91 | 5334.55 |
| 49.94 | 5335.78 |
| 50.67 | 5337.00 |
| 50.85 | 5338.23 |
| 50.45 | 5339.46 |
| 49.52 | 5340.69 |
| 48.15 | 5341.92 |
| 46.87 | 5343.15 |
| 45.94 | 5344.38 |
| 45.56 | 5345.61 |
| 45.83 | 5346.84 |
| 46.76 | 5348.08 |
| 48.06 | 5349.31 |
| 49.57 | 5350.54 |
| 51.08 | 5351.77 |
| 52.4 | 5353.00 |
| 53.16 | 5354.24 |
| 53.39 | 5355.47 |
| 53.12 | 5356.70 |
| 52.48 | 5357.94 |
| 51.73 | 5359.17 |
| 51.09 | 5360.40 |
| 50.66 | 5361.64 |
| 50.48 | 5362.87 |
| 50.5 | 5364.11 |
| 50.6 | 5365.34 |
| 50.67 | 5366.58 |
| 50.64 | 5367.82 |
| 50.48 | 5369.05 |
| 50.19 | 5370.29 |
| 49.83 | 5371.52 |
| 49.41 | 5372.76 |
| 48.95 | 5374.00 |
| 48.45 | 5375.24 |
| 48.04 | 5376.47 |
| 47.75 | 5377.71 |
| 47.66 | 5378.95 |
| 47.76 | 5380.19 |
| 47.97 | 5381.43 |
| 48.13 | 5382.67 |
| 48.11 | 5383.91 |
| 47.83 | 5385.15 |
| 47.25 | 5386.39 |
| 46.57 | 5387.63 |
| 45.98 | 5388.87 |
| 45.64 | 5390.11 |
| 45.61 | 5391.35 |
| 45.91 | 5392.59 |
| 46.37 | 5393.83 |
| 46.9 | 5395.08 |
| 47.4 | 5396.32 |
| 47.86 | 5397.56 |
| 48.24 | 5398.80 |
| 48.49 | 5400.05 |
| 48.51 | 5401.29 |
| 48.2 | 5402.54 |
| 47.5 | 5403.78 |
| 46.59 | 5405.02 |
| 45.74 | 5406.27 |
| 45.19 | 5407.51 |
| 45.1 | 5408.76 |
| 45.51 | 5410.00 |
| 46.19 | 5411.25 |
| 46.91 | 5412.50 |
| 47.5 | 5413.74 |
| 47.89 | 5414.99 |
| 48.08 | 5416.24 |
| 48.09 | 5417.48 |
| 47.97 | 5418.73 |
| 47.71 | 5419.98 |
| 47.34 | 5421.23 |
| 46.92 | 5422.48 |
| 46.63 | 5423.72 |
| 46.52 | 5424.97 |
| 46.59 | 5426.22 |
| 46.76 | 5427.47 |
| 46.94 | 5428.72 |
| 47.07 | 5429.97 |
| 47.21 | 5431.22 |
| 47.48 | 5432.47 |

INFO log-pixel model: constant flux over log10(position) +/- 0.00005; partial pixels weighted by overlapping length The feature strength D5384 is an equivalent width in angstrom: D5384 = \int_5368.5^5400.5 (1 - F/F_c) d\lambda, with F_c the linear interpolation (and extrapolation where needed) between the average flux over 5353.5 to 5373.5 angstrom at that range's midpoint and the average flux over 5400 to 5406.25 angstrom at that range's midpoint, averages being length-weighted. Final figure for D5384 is 1.0 angstrom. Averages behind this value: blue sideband 51.1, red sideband 47.6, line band 47.8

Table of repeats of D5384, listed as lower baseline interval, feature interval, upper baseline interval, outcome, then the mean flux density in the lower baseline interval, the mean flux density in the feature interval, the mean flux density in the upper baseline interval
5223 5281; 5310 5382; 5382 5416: -4.7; 44.2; 49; 46.9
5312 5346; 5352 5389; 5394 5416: -1.8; 48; 49.8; 47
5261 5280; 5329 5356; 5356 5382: -0.6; 41.9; 48.8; 49.9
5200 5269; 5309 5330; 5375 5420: -1.1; 43.8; 47.8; 47.2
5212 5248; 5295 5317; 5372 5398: -0.7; 45.3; 47.9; 47.4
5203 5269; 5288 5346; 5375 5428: -3.2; 43.9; 48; 47.1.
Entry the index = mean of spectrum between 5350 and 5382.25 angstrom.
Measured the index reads 50.3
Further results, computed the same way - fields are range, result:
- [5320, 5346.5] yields 47.6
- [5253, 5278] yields 42.7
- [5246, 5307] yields 45.3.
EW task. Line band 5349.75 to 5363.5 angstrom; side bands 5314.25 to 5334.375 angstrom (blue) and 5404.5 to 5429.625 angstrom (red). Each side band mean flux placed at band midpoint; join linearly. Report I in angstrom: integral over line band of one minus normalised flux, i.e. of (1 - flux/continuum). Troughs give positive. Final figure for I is -1.32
